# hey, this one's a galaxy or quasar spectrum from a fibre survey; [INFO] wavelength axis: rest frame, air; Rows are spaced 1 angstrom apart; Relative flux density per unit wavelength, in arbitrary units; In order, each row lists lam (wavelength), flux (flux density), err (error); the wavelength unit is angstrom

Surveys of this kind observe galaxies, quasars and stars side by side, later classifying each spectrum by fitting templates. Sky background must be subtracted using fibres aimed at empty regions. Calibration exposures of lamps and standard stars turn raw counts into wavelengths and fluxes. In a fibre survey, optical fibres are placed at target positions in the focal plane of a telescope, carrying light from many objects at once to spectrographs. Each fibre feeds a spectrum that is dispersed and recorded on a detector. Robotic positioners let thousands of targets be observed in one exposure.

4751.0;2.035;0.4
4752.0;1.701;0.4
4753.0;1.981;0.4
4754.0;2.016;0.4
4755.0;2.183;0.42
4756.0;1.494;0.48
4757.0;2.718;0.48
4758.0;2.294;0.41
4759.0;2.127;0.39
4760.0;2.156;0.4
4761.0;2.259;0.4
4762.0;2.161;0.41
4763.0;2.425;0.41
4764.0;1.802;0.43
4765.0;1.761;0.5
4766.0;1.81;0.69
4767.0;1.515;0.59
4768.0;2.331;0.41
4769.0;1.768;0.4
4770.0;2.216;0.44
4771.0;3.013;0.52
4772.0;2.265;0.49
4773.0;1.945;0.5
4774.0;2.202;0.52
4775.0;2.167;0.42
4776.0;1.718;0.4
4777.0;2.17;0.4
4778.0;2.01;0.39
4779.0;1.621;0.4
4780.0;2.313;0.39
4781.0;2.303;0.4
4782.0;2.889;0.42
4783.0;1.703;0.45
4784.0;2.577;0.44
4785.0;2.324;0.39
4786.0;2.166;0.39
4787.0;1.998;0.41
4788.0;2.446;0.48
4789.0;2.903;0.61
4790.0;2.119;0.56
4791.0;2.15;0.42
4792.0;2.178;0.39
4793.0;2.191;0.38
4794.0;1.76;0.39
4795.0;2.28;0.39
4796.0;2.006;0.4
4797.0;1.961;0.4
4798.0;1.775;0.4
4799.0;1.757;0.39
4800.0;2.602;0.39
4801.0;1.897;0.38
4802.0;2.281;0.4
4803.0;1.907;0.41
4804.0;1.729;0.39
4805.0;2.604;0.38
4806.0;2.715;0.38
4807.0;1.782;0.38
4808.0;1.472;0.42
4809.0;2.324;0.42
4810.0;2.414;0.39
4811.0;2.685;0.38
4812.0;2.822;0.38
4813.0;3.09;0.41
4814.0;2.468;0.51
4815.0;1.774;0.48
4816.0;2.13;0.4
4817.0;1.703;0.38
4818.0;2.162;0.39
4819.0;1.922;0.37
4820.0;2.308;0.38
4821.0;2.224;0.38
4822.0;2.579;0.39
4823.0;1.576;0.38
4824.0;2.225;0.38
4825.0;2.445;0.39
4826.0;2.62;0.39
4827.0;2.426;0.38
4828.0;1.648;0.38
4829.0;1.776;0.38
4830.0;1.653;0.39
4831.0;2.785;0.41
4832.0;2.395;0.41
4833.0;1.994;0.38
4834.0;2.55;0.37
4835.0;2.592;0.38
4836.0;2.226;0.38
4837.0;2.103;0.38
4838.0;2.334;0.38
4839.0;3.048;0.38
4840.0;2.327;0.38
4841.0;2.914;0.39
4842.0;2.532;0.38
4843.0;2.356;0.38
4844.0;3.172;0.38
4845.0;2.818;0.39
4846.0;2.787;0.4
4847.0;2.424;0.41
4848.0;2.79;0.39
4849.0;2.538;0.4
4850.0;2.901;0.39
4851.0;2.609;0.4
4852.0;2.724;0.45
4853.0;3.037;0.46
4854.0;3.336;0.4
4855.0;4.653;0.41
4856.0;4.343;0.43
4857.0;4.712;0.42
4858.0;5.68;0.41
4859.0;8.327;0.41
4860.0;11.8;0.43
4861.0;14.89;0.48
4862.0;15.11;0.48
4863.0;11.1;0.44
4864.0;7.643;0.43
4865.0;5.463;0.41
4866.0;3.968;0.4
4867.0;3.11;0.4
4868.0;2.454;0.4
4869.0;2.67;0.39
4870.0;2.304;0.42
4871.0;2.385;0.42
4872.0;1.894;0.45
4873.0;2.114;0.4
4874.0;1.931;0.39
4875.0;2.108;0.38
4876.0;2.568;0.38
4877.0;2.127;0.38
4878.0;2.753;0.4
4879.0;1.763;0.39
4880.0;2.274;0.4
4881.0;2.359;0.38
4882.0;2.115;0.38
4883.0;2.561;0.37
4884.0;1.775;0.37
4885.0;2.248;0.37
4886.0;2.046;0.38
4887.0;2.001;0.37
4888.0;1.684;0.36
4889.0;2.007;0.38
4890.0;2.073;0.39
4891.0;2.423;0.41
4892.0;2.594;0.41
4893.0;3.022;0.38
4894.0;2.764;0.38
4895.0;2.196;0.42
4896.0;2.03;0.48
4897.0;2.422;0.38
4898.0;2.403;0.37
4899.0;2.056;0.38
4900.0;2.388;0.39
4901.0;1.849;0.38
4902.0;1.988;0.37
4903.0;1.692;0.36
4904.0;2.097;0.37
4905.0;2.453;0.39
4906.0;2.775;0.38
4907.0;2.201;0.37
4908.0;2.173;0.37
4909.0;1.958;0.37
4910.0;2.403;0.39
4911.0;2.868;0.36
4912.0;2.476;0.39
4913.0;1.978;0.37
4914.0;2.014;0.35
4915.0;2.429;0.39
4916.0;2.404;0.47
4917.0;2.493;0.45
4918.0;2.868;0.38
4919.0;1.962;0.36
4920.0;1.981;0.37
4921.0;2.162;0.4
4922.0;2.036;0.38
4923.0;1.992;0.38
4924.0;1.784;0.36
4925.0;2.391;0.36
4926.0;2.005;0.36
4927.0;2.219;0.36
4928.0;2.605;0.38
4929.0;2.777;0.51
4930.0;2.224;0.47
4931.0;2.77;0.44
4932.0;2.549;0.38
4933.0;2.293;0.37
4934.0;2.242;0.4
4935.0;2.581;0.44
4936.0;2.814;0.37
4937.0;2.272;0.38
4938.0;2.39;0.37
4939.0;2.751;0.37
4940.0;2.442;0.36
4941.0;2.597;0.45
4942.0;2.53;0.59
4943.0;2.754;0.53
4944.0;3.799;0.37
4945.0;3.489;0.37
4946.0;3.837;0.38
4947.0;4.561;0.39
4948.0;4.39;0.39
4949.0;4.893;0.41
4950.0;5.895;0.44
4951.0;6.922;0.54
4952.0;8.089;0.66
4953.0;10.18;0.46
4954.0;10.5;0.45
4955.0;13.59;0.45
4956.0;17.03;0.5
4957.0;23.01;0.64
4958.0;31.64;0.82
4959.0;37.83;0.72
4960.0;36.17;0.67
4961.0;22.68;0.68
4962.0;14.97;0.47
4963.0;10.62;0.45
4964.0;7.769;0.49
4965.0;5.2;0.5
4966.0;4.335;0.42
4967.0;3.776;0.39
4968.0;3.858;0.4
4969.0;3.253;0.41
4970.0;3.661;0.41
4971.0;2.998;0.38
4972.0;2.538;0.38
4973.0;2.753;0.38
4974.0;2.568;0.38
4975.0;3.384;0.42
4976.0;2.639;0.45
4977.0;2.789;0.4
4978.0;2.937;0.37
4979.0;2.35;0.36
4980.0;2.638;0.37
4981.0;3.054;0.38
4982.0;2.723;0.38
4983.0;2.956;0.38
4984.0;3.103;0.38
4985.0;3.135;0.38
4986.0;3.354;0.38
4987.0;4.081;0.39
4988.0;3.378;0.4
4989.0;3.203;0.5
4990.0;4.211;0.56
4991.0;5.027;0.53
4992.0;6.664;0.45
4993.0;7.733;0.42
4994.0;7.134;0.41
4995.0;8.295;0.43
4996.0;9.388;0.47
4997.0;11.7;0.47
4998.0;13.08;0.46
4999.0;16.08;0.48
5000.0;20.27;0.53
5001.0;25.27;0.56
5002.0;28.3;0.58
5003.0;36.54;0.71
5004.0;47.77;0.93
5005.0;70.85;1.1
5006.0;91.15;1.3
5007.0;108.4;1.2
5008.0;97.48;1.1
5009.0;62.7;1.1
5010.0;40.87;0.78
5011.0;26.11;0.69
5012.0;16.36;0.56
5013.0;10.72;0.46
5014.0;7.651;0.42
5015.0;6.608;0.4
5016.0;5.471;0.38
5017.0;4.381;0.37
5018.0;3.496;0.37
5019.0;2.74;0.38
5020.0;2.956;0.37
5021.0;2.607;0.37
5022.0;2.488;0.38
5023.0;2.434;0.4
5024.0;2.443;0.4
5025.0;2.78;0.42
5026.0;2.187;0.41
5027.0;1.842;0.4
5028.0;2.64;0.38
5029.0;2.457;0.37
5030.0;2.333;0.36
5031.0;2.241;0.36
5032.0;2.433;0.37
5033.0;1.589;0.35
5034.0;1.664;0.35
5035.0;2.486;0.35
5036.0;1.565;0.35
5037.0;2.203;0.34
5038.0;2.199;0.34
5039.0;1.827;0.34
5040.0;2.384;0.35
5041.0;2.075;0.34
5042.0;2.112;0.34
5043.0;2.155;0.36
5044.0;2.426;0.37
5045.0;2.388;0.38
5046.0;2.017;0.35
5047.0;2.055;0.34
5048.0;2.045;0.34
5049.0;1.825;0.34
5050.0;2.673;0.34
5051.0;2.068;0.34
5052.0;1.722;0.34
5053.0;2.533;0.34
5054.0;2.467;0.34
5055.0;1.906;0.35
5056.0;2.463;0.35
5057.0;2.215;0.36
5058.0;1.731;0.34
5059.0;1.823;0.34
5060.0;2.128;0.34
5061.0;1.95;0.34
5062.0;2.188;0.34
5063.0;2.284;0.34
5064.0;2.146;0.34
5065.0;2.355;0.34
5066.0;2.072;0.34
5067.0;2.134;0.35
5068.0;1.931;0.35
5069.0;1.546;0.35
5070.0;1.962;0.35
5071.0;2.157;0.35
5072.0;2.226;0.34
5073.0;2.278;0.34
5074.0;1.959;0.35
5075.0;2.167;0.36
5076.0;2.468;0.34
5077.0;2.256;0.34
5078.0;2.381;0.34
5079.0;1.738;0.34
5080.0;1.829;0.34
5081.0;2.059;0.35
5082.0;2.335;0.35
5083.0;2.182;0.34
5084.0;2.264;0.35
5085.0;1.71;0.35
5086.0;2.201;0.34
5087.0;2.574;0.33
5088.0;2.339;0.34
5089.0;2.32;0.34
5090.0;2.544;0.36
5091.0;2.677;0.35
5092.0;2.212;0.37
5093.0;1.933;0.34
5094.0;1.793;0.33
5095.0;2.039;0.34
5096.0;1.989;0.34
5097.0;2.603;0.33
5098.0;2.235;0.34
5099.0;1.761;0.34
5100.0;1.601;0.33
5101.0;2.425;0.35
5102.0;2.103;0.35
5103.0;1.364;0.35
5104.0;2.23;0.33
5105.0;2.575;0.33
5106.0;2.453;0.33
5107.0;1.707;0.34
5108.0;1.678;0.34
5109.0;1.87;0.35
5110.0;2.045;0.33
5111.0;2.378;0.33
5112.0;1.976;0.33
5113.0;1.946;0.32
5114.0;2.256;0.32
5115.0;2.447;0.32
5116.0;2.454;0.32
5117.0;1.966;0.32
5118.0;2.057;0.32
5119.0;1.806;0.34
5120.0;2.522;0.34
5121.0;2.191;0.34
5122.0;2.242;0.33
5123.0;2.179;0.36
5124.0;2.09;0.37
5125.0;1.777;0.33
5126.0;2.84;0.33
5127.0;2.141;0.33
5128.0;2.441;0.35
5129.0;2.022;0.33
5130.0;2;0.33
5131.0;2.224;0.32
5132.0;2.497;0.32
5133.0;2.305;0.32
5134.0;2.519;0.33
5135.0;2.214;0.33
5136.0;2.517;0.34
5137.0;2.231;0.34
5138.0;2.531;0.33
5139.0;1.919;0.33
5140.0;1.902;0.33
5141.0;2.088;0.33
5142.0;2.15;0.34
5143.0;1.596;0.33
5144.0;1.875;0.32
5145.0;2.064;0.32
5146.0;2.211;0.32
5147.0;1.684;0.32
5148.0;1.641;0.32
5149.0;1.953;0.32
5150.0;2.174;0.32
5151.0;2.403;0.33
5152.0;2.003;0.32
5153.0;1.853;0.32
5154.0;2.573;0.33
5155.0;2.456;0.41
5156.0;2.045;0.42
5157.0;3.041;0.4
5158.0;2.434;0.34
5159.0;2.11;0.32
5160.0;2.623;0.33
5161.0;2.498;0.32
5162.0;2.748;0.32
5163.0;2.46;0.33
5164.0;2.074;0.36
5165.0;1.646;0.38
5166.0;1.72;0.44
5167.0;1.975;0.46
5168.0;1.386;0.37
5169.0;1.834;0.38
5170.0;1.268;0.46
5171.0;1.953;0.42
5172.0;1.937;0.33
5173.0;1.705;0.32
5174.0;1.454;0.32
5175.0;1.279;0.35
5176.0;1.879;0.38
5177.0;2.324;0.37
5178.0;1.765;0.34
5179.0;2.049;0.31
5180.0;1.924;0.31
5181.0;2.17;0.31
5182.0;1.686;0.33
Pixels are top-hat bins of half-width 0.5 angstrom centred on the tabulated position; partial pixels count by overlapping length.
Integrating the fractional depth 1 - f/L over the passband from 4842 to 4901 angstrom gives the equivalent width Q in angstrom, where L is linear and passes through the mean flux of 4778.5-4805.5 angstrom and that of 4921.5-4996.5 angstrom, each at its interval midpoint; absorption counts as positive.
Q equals 5.5 angstrom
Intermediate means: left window 2.16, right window 6.19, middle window 3.58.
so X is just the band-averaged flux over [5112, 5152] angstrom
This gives 2.15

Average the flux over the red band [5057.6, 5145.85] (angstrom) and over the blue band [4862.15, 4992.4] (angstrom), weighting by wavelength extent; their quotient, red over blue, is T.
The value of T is 0.5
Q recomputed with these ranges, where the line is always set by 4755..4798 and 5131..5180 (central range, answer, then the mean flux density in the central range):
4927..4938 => -2.0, 2.49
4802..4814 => -1.1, 2.33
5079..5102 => -0.7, 2.15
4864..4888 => -5.0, 2.57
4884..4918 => -2.3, 2.26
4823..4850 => -3.8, 2.43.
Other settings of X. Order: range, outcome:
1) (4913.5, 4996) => 5.79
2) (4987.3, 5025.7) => 21.5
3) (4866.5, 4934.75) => 2.28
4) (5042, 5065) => 2.15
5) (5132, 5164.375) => 2.22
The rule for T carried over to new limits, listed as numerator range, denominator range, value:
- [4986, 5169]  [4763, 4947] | 2.30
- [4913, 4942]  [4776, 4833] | 1.08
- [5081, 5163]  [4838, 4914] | 0.66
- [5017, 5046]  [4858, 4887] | 0.54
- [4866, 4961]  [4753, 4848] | 1.97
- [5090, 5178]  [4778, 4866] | 0.68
